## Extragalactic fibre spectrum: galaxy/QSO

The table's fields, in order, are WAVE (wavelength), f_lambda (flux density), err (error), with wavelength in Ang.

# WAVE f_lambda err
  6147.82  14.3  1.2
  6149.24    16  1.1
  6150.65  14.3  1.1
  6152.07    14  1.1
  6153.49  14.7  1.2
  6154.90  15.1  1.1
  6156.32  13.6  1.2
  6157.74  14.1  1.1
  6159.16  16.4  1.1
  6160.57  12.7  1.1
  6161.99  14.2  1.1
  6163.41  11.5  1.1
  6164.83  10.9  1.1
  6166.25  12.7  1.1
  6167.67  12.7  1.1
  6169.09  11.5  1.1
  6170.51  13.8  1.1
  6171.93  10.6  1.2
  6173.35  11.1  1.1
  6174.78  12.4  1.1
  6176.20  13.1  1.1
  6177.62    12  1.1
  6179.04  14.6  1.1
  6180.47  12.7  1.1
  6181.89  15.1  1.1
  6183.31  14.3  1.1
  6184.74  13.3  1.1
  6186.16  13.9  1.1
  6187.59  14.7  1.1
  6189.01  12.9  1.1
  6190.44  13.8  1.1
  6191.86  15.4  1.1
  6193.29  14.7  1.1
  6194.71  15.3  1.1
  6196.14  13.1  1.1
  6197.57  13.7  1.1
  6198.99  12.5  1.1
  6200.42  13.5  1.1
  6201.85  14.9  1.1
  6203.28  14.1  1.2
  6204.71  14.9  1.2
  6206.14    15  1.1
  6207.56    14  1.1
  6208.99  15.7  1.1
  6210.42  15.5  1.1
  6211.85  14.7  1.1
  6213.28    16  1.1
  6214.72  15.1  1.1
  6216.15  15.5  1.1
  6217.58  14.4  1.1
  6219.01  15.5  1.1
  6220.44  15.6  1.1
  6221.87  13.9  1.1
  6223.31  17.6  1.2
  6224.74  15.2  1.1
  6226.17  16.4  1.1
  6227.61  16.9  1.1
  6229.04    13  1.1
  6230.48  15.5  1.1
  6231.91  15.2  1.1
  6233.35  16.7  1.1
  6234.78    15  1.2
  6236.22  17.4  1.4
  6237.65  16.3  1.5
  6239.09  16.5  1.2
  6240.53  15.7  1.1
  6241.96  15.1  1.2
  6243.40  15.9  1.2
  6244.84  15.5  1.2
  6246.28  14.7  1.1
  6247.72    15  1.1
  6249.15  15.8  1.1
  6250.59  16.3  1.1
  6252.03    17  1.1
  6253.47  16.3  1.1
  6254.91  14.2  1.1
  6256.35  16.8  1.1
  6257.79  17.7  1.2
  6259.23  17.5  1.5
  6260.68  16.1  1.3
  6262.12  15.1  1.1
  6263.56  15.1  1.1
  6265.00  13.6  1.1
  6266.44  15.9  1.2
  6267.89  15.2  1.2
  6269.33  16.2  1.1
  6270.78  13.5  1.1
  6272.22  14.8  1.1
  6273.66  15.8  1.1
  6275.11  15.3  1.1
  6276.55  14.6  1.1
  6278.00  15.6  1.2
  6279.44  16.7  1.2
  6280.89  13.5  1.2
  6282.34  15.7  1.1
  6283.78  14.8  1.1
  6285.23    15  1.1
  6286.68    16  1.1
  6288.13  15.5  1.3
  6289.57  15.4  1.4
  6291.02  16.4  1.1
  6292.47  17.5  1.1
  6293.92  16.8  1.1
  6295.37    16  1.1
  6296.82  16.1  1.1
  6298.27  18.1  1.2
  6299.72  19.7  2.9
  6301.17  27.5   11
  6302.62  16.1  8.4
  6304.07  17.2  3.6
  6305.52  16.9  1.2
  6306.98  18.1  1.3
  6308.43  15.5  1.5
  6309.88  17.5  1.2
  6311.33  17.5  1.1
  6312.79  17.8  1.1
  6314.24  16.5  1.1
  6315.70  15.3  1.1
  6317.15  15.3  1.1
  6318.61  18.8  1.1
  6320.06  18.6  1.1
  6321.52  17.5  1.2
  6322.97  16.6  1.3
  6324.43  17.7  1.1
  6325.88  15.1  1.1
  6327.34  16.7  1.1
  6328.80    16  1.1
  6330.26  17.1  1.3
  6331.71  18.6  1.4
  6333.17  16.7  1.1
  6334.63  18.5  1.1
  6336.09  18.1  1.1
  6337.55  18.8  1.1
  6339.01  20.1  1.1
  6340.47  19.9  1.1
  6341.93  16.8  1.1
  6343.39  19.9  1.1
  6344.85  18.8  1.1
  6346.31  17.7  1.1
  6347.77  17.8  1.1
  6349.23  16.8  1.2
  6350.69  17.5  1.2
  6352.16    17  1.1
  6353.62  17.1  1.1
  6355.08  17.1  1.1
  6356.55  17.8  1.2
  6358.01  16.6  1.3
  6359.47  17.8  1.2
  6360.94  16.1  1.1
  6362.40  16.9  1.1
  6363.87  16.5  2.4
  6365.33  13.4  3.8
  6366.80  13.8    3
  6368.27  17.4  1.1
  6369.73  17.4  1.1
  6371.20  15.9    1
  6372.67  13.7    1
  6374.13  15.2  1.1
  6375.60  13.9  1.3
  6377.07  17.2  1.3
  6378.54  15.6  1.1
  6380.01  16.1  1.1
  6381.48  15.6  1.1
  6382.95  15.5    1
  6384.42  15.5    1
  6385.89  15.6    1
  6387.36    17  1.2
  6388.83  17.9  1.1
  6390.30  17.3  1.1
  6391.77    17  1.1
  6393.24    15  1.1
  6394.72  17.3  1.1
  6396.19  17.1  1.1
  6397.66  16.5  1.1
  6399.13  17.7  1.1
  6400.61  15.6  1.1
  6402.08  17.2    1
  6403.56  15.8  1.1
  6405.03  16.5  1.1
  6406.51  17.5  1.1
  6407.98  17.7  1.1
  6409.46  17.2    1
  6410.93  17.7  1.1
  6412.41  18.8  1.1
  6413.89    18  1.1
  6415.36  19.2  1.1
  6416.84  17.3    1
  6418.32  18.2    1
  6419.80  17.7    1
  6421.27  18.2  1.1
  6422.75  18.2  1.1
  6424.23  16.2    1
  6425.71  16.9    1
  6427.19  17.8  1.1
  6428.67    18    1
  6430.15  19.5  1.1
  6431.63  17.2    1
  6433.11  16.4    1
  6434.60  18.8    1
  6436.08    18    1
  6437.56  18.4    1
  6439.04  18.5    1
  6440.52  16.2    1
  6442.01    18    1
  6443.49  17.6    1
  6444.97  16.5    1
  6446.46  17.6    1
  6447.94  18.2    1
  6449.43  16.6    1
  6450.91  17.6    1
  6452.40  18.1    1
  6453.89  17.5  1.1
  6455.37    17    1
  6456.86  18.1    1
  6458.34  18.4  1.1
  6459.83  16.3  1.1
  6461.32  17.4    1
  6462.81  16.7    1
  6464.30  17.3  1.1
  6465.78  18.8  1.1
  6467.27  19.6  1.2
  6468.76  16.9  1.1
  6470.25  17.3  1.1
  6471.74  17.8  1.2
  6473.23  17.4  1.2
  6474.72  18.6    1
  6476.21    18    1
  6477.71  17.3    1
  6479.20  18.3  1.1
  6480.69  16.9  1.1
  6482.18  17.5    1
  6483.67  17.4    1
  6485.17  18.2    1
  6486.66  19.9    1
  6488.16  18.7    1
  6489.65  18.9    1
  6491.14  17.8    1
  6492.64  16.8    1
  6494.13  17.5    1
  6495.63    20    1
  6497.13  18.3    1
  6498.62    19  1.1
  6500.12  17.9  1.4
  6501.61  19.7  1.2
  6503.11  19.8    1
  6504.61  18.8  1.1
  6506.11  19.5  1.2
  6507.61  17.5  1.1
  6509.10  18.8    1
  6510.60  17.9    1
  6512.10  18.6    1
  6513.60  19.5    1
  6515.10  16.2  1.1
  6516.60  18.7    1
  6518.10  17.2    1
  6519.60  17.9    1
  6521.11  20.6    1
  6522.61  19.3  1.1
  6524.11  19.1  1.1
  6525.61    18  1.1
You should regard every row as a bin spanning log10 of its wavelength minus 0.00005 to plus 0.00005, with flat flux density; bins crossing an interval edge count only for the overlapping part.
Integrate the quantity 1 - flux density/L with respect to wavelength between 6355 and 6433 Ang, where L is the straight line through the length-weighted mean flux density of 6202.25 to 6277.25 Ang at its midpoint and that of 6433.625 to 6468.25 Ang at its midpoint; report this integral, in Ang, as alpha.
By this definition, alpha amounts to 1.5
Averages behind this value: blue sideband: 15.5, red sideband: 17.7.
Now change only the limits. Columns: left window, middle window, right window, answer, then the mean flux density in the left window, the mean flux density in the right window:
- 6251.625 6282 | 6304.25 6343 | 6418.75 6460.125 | -2.8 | 15.5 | 17.6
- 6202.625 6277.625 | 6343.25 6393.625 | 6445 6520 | 1.1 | 15.5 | 18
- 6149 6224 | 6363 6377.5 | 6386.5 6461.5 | 1.1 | 14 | 17.5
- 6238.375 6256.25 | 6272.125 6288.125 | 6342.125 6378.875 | 0.7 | 15.7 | 16.6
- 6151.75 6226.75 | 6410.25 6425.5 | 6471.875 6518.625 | -0.6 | 14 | 18.3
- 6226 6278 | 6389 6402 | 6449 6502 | 0.3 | 15.6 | 17.9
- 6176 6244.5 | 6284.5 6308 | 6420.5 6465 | -2.2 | 14.8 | 17.6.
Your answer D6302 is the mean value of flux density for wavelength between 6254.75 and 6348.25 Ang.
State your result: 16.8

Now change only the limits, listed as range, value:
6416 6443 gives 17.8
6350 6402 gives 16.3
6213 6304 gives 16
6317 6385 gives 16.9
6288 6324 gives 17.4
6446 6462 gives 17.5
